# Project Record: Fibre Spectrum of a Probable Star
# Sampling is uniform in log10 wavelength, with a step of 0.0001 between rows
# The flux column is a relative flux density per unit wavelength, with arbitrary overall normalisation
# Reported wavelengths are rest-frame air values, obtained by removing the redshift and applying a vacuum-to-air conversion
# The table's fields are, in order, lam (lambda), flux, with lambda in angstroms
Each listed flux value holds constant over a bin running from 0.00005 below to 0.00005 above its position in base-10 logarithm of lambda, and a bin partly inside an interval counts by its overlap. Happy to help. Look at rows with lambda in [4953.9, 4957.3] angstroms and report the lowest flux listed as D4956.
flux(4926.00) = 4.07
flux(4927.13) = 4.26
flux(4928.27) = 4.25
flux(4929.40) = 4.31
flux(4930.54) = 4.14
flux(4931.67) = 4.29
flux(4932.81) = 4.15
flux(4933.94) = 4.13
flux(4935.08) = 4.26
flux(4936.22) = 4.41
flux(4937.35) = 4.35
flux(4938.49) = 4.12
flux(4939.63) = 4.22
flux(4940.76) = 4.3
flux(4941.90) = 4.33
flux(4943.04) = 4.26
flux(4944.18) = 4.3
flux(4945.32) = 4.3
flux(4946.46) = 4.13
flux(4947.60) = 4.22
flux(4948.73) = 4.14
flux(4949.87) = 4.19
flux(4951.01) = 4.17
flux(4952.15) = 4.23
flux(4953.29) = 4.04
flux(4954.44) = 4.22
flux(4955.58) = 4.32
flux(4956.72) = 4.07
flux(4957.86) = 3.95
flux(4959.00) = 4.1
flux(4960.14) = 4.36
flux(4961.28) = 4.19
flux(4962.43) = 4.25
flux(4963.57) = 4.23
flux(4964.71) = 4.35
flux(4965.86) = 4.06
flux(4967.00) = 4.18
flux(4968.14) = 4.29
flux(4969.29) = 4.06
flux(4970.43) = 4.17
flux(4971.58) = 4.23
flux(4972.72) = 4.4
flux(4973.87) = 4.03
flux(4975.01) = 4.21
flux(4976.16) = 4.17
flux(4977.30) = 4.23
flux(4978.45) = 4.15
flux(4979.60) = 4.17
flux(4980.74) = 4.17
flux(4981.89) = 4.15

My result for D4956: 4.07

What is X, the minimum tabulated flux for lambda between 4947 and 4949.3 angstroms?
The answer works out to 4.14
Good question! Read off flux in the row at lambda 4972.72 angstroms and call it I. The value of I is 4.4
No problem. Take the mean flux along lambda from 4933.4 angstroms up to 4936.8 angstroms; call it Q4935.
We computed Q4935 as 4.27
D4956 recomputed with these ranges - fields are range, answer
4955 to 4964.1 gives 3.95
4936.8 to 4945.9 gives 4.12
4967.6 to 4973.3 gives 4.06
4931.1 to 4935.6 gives 4.13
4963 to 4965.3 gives 4.23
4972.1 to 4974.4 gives 4.03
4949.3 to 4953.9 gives 4.04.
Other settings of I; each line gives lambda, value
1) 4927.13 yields 4.26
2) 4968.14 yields 4.29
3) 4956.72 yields 4.07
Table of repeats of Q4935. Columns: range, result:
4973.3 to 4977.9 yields 4.16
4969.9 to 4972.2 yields 4.2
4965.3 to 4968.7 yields 4.19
